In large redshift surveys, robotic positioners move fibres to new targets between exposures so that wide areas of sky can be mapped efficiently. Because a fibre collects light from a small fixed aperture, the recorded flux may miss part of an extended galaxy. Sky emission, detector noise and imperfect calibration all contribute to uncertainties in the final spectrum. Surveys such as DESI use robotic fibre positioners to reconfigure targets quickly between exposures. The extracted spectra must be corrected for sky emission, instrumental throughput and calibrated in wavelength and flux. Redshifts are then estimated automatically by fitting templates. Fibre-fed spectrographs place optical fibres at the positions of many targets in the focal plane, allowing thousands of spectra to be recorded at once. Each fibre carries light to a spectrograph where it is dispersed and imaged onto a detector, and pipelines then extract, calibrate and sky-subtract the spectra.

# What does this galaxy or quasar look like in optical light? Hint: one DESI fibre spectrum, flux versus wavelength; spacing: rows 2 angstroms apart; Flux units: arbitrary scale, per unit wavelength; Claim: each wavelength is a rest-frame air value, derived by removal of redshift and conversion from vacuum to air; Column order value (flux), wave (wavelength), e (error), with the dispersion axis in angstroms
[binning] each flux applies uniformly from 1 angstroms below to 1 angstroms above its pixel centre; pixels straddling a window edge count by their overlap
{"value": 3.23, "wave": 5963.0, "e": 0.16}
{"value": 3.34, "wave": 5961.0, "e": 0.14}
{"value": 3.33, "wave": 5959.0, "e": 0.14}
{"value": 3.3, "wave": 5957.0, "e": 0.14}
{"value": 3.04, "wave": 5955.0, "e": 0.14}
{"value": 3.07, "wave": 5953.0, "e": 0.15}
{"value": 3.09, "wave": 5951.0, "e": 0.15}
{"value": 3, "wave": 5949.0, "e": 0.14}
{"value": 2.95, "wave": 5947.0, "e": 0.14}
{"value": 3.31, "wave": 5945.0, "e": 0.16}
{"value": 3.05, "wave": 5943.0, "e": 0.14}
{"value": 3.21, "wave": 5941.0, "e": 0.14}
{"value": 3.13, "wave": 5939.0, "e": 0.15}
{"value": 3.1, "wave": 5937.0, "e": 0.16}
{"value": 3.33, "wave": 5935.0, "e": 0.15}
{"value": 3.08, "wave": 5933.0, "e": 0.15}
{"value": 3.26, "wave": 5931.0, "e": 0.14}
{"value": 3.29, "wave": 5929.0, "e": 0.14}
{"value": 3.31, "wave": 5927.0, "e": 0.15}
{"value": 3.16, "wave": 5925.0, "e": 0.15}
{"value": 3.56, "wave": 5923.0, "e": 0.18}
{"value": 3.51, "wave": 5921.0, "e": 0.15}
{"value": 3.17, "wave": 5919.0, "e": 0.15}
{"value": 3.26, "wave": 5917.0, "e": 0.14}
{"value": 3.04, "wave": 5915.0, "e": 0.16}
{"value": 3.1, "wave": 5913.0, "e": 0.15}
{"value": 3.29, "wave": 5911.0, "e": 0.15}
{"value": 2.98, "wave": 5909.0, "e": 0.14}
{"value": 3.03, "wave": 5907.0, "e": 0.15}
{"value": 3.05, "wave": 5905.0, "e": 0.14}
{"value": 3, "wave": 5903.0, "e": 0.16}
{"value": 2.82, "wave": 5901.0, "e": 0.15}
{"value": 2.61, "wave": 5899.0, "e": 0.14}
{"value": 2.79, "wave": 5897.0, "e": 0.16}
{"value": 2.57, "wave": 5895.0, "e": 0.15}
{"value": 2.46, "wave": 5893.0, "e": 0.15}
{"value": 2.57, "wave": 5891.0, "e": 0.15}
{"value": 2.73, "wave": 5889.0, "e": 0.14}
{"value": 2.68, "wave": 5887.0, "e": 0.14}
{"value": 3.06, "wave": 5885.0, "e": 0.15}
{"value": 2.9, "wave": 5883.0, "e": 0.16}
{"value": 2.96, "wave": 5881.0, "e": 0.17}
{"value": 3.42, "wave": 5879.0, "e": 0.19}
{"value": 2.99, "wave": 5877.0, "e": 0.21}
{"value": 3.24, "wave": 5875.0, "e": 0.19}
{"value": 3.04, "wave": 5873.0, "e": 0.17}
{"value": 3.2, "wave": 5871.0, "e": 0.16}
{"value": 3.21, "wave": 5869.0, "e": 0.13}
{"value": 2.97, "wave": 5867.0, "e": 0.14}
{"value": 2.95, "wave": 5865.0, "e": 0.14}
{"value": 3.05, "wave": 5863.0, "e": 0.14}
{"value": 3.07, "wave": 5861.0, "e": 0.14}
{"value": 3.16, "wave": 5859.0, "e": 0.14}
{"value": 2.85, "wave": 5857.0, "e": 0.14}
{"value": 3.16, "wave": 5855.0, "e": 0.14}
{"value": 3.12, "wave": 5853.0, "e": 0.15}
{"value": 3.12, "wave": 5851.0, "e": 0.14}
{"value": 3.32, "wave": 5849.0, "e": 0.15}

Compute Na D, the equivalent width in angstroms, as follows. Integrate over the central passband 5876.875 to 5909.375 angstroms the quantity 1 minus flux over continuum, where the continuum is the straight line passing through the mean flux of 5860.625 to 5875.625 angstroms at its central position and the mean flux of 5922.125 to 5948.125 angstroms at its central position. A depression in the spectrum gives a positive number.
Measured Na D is 2.9 angstroms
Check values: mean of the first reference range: 3.09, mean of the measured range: 2.85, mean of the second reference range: 3.21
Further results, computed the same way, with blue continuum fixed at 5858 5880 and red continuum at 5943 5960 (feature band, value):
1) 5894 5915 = 1.3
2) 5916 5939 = -1.0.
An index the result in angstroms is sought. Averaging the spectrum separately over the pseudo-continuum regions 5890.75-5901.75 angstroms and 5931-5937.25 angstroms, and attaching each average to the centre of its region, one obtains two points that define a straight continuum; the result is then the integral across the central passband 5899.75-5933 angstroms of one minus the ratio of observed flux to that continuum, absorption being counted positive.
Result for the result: -2.7 angstroms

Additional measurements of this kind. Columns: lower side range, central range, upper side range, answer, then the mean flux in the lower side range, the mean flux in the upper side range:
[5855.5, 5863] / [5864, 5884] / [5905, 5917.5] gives -0.2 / 3.04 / 3.11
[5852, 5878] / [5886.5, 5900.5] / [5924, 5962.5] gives 2.2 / 3.08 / 3.18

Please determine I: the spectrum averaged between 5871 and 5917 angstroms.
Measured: 2.94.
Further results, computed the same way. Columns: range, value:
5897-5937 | 3.14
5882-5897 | 2.72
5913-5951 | 3.2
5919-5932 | 3.33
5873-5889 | 3.02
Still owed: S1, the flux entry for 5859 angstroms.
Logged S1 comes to 3.16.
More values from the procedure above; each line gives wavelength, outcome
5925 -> 3.16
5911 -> 3.29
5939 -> 3.13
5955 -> 3.04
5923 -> 3.56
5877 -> 2.99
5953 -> 3.07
